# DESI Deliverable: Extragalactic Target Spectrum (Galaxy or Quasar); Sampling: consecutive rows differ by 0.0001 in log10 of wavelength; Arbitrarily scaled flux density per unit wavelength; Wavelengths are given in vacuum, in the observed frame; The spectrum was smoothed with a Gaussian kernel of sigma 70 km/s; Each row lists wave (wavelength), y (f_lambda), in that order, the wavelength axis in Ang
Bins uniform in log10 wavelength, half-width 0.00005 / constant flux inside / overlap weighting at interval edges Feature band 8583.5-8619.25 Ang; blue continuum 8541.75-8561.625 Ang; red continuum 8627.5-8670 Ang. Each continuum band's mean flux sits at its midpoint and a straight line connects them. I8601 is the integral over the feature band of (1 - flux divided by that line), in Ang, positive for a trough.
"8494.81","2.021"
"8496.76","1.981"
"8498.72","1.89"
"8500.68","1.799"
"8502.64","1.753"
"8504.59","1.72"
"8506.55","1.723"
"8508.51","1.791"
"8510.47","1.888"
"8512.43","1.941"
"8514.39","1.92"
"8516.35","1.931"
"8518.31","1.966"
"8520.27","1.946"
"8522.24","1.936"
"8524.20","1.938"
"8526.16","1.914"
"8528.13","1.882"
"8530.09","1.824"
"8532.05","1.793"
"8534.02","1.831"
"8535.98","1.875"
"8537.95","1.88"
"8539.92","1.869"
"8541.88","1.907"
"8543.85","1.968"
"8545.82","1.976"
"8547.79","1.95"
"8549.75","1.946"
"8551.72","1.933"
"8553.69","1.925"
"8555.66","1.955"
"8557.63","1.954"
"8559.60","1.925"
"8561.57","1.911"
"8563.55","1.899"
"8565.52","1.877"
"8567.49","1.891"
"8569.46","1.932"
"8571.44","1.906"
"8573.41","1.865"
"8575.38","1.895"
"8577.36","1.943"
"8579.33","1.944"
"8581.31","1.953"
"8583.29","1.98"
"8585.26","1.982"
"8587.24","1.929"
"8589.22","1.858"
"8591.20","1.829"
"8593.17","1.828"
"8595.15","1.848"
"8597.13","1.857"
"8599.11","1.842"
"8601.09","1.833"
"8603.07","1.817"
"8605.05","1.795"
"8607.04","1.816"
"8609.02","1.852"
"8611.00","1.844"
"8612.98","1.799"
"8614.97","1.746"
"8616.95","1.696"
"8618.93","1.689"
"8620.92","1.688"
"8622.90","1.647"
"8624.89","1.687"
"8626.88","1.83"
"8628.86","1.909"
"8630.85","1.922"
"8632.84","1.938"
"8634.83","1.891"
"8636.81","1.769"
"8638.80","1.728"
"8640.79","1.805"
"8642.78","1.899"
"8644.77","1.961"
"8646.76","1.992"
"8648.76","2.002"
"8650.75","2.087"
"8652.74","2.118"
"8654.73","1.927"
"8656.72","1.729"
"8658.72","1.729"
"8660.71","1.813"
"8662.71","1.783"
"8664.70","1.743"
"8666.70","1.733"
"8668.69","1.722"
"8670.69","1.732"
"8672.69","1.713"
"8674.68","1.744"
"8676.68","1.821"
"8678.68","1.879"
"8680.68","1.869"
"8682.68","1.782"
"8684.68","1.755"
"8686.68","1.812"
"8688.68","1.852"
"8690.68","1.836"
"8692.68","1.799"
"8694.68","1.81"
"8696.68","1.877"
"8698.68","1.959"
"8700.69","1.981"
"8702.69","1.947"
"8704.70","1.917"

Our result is 1.4 Ang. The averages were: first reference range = 1.94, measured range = 1.83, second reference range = 1.87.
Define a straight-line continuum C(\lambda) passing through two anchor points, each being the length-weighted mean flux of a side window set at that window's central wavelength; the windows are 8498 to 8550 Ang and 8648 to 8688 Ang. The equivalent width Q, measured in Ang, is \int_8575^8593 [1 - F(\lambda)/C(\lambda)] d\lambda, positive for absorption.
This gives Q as -0.6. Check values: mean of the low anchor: 1.88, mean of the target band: 1.92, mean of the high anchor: 1.82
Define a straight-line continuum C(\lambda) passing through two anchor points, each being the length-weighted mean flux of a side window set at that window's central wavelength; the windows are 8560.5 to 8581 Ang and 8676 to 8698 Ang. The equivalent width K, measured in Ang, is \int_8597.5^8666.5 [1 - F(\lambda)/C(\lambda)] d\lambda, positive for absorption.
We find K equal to 1.2 Ang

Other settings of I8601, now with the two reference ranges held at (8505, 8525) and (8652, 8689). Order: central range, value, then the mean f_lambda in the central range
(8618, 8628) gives 0.6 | 1.71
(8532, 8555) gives -0.4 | 1.91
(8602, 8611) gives 0.1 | 1.82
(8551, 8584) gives -1.1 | 1.92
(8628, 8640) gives -0.2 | 1.86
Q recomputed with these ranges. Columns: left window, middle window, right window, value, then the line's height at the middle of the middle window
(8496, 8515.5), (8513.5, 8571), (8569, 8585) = -0.82 Ang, 1.89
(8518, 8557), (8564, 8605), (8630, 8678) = -0.09 Ang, 1.88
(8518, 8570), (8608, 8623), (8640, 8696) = 0.94 Ang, 1.87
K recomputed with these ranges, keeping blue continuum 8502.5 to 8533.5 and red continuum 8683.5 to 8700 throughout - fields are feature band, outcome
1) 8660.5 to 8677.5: 0.8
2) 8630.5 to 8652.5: -0.8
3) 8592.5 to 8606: 0.2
